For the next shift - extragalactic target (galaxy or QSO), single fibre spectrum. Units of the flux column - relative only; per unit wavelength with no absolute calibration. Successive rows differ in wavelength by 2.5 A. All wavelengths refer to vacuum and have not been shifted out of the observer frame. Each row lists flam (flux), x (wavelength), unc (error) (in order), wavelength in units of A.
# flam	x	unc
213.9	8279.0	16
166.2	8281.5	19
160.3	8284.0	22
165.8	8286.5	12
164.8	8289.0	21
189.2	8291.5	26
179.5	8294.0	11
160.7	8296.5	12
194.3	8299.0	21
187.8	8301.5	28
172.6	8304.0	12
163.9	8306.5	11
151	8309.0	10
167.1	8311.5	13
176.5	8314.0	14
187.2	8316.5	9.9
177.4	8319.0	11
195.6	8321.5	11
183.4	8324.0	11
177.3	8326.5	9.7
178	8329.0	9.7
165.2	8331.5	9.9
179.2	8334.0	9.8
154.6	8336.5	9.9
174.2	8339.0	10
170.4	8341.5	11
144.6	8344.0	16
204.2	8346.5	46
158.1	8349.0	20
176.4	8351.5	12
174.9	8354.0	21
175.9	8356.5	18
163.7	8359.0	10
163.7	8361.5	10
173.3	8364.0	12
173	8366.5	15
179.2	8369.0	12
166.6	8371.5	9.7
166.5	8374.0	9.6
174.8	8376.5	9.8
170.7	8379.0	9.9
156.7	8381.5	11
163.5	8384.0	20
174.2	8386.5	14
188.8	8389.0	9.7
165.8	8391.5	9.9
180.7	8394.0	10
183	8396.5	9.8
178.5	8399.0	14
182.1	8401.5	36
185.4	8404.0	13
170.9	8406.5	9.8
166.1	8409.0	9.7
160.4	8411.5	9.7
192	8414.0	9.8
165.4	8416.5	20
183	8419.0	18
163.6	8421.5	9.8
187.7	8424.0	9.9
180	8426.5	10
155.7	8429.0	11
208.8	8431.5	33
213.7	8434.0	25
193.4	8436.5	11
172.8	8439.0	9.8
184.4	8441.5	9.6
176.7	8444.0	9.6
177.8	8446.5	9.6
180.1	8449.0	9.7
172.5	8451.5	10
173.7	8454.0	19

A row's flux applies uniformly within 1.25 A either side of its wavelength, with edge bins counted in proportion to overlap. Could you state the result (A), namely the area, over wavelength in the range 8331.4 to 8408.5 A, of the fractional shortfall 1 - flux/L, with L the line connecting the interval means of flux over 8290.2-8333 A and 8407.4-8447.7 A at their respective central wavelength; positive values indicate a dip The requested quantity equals 2.7 A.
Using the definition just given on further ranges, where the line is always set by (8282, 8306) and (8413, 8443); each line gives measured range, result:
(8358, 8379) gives 1.1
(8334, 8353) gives 0.9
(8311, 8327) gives -0.5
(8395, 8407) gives 0.1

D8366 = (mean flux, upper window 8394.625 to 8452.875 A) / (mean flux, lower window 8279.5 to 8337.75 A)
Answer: 1.0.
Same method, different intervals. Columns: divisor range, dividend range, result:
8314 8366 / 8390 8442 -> 1.03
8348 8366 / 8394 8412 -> 1.04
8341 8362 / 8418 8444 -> 1.08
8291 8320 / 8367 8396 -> 0.98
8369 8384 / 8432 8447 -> 1.12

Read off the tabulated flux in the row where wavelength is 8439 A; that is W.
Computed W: 172.8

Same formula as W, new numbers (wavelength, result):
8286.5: 165.8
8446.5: 177.8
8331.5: 165.2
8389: 188.8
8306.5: 163.9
